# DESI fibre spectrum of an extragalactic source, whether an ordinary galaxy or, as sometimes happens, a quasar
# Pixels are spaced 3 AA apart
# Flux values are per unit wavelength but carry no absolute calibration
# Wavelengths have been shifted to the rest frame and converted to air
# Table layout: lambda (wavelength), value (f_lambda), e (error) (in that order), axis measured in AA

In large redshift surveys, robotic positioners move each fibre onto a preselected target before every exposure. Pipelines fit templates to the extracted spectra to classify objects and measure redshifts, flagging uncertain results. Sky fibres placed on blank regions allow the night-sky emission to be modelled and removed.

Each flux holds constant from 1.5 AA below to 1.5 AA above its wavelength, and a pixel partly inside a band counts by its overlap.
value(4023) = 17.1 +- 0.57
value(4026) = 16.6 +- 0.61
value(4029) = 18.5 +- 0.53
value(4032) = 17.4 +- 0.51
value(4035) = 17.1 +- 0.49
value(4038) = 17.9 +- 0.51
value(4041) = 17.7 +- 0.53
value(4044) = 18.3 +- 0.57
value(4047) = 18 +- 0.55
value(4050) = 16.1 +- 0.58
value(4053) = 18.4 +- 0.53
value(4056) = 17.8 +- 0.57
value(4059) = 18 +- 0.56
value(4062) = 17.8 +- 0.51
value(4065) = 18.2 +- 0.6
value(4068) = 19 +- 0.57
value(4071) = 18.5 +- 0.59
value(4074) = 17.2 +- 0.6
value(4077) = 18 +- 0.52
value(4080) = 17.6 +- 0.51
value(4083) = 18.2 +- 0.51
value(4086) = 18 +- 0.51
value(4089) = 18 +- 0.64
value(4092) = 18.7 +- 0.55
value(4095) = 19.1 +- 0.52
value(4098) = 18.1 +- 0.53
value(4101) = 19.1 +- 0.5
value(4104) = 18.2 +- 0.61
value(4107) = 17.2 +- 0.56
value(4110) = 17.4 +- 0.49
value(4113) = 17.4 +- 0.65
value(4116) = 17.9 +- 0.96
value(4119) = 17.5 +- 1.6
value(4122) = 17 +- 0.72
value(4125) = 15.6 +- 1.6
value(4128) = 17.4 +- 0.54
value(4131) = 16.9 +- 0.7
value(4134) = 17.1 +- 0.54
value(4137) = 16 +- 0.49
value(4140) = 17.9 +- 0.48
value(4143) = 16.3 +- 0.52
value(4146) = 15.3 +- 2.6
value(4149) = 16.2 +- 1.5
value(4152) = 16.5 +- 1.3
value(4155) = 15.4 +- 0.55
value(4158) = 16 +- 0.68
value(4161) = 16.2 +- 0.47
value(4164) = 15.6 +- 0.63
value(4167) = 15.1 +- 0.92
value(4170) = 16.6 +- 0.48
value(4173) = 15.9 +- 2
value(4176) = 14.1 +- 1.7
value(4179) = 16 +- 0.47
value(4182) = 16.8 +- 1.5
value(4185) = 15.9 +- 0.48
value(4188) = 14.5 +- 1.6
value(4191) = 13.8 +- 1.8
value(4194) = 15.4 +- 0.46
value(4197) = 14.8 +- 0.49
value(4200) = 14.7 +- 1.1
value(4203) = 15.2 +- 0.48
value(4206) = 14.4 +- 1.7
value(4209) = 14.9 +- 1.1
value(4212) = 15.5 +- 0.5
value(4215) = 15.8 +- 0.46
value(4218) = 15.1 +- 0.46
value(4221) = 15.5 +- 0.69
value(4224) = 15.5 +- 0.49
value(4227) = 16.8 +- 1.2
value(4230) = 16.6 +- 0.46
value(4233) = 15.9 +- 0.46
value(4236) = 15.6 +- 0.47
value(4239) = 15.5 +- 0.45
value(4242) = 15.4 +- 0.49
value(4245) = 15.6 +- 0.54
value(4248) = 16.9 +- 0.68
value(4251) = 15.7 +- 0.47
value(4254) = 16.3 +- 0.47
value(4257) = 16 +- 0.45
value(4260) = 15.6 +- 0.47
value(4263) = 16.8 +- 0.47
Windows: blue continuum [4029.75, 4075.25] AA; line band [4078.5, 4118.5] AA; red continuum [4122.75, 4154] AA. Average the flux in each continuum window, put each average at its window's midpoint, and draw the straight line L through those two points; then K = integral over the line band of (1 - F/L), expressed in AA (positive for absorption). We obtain -2.2 AA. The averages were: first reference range 17.8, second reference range 16.5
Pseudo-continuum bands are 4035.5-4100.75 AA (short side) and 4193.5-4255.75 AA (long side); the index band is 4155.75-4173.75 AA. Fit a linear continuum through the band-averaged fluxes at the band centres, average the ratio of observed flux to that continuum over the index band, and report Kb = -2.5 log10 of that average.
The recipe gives 0.043 mag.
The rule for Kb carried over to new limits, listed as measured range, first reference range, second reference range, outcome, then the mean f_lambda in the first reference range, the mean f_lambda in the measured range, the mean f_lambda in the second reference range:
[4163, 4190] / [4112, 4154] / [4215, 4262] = 0.06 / 16.8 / 15.6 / 15.9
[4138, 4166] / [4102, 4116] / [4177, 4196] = 0.02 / 17.6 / 16.1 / 15.4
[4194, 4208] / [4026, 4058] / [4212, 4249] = 0.09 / 17.7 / 14.8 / 15.8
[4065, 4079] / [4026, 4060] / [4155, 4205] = -0.06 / 17.7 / 18.2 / 15.4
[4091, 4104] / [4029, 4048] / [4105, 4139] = -0.09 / 17.8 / 18.7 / 17.1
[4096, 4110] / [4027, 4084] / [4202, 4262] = -0.05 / 17.9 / 18.1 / 15.7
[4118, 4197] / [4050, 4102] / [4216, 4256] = 0.07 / 18.1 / 16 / 15.9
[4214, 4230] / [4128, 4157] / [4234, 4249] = 0.01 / 16.4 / 15.8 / 15.8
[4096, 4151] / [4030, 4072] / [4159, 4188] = -0.03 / 17.9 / 17.2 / 15.7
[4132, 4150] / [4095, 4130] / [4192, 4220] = 0.02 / 17.6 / 16.5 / 15.1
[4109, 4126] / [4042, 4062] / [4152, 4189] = -0.03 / 17.8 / 17.2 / 15.7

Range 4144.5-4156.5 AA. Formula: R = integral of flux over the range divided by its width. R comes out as 15.8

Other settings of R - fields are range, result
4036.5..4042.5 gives 17.8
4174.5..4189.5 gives 15.5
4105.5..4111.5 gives 17.3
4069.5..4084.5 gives 17.9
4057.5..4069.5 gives 18.2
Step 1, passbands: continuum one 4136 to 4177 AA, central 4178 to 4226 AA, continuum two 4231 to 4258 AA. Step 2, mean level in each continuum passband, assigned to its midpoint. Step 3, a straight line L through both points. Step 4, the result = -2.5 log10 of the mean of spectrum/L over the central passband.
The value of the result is 0.05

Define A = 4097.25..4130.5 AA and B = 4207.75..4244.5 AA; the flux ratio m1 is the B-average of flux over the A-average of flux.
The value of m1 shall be 0.9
